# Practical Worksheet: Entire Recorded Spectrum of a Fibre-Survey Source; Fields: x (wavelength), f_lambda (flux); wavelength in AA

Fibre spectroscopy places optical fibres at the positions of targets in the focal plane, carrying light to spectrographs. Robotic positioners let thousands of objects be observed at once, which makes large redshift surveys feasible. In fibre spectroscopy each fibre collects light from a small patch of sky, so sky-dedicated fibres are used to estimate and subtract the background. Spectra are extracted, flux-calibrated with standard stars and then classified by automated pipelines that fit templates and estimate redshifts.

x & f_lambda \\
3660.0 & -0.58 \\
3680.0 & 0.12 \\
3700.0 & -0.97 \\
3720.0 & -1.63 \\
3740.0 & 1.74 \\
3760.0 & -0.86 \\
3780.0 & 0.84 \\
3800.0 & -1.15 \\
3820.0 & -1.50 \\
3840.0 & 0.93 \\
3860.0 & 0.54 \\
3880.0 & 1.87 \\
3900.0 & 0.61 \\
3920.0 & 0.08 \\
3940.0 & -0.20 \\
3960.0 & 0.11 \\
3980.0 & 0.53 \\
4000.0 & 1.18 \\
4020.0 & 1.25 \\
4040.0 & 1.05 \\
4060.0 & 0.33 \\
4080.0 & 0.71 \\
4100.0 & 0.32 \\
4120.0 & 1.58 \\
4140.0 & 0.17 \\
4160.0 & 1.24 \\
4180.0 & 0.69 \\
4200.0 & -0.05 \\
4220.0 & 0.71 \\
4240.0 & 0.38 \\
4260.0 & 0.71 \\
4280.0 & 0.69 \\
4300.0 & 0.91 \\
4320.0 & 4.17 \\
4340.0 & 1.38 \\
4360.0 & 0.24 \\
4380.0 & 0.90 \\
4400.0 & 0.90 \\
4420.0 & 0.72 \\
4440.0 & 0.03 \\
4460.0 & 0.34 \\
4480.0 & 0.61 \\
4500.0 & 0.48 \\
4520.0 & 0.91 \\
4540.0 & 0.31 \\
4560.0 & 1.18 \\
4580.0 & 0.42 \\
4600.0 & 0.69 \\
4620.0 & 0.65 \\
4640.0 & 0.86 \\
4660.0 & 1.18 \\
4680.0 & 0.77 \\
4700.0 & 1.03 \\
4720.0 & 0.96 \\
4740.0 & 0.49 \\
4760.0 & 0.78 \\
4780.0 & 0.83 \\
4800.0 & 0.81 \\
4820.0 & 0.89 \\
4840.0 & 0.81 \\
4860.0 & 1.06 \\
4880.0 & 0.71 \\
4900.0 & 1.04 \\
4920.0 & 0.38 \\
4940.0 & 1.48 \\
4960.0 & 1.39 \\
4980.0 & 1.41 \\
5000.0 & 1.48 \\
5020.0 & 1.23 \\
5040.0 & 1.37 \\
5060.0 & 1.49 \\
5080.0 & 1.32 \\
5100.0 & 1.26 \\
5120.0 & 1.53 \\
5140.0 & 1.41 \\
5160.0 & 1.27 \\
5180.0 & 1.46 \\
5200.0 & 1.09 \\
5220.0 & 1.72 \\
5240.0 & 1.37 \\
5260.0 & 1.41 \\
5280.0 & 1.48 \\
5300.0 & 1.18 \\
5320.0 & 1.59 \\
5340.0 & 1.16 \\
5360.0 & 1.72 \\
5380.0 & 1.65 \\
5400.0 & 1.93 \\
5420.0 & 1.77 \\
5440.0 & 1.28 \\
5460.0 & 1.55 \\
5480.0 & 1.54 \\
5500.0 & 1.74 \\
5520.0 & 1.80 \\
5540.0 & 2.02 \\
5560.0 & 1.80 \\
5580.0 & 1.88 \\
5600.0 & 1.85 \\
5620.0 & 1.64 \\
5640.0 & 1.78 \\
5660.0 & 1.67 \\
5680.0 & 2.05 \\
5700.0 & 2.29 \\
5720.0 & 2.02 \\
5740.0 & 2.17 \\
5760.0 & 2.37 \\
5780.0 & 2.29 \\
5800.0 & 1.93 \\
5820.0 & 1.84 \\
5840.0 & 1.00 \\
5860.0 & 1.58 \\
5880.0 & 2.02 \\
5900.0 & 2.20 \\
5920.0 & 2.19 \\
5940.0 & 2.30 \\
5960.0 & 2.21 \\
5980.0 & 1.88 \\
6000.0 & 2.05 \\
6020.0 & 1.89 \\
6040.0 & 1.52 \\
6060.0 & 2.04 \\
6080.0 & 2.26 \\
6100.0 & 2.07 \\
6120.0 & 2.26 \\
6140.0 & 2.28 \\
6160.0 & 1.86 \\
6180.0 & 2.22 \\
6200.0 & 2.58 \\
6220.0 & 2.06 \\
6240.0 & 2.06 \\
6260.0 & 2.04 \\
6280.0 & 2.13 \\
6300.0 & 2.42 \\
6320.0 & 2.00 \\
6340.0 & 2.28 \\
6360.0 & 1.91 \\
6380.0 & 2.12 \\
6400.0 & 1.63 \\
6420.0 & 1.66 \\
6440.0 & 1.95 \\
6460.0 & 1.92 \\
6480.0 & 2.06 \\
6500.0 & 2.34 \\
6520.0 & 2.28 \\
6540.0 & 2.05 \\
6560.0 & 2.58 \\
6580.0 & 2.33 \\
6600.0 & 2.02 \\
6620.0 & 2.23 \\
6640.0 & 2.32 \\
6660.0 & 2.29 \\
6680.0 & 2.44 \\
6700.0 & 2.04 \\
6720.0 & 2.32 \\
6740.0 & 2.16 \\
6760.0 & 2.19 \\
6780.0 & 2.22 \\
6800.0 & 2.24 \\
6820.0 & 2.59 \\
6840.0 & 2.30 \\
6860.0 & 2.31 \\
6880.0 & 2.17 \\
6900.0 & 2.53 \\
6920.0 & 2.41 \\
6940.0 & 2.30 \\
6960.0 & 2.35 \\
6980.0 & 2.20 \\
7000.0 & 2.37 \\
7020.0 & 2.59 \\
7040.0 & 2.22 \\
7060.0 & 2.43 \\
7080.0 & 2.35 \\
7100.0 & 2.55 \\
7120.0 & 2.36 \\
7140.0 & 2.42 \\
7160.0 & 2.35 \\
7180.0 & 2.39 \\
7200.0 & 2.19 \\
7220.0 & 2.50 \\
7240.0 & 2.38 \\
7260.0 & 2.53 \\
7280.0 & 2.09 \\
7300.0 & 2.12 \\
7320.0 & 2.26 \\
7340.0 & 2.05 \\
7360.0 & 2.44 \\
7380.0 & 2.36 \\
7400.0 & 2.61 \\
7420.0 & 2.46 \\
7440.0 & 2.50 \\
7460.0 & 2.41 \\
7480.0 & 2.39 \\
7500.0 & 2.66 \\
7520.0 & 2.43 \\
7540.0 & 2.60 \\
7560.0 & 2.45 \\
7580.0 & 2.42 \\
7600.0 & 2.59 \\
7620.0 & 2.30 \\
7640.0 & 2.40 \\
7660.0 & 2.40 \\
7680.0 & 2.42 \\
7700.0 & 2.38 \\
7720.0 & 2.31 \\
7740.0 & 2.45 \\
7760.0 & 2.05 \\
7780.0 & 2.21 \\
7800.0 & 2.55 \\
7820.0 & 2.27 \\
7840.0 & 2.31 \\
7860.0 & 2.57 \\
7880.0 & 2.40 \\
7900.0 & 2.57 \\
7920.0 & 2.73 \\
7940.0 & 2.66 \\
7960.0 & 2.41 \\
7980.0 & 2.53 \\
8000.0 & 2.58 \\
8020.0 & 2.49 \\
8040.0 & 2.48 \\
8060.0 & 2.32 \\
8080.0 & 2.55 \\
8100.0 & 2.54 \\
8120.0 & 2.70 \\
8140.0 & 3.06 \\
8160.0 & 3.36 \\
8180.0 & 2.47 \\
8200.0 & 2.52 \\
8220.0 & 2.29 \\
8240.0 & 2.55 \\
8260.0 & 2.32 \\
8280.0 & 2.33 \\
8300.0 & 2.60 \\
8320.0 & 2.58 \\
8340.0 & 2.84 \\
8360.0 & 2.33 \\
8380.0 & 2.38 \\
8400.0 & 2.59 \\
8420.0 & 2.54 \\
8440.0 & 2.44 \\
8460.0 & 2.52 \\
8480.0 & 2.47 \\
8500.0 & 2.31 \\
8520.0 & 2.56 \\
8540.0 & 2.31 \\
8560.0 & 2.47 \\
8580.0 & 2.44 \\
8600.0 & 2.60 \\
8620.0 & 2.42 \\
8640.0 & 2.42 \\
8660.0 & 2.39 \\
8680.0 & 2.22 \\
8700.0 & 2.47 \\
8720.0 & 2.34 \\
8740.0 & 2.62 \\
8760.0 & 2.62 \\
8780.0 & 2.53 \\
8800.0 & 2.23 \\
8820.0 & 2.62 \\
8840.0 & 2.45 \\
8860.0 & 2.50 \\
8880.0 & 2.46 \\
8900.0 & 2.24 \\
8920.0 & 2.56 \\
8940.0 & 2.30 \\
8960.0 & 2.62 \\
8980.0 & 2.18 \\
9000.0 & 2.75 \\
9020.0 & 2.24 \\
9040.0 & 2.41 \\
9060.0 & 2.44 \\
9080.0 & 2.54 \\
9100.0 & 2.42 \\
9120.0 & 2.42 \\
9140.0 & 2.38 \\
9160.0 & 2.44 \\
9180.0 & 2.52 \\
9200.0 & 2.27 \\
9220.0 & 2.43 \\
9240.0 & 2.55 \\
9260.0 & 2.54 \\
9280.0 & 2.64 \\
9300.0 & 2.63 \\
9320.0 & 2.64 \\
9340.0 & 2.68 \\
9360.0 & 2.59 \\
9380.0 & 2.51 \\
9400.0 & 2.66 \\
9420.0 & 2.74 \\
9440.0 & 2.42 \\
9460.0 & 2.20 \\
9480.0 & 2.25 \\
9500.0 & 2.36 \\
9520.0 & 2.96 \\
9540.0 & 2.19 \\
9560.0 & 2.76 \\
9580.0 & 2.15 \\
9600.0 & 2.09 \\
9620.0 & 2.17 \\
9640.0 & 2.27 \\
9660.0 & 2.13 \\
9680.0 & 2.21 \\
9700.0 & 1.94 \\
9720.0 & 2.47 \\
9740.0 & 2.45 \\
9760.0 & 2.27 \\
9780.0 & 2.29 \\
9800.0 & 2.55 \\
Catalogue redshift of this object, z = 0.24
